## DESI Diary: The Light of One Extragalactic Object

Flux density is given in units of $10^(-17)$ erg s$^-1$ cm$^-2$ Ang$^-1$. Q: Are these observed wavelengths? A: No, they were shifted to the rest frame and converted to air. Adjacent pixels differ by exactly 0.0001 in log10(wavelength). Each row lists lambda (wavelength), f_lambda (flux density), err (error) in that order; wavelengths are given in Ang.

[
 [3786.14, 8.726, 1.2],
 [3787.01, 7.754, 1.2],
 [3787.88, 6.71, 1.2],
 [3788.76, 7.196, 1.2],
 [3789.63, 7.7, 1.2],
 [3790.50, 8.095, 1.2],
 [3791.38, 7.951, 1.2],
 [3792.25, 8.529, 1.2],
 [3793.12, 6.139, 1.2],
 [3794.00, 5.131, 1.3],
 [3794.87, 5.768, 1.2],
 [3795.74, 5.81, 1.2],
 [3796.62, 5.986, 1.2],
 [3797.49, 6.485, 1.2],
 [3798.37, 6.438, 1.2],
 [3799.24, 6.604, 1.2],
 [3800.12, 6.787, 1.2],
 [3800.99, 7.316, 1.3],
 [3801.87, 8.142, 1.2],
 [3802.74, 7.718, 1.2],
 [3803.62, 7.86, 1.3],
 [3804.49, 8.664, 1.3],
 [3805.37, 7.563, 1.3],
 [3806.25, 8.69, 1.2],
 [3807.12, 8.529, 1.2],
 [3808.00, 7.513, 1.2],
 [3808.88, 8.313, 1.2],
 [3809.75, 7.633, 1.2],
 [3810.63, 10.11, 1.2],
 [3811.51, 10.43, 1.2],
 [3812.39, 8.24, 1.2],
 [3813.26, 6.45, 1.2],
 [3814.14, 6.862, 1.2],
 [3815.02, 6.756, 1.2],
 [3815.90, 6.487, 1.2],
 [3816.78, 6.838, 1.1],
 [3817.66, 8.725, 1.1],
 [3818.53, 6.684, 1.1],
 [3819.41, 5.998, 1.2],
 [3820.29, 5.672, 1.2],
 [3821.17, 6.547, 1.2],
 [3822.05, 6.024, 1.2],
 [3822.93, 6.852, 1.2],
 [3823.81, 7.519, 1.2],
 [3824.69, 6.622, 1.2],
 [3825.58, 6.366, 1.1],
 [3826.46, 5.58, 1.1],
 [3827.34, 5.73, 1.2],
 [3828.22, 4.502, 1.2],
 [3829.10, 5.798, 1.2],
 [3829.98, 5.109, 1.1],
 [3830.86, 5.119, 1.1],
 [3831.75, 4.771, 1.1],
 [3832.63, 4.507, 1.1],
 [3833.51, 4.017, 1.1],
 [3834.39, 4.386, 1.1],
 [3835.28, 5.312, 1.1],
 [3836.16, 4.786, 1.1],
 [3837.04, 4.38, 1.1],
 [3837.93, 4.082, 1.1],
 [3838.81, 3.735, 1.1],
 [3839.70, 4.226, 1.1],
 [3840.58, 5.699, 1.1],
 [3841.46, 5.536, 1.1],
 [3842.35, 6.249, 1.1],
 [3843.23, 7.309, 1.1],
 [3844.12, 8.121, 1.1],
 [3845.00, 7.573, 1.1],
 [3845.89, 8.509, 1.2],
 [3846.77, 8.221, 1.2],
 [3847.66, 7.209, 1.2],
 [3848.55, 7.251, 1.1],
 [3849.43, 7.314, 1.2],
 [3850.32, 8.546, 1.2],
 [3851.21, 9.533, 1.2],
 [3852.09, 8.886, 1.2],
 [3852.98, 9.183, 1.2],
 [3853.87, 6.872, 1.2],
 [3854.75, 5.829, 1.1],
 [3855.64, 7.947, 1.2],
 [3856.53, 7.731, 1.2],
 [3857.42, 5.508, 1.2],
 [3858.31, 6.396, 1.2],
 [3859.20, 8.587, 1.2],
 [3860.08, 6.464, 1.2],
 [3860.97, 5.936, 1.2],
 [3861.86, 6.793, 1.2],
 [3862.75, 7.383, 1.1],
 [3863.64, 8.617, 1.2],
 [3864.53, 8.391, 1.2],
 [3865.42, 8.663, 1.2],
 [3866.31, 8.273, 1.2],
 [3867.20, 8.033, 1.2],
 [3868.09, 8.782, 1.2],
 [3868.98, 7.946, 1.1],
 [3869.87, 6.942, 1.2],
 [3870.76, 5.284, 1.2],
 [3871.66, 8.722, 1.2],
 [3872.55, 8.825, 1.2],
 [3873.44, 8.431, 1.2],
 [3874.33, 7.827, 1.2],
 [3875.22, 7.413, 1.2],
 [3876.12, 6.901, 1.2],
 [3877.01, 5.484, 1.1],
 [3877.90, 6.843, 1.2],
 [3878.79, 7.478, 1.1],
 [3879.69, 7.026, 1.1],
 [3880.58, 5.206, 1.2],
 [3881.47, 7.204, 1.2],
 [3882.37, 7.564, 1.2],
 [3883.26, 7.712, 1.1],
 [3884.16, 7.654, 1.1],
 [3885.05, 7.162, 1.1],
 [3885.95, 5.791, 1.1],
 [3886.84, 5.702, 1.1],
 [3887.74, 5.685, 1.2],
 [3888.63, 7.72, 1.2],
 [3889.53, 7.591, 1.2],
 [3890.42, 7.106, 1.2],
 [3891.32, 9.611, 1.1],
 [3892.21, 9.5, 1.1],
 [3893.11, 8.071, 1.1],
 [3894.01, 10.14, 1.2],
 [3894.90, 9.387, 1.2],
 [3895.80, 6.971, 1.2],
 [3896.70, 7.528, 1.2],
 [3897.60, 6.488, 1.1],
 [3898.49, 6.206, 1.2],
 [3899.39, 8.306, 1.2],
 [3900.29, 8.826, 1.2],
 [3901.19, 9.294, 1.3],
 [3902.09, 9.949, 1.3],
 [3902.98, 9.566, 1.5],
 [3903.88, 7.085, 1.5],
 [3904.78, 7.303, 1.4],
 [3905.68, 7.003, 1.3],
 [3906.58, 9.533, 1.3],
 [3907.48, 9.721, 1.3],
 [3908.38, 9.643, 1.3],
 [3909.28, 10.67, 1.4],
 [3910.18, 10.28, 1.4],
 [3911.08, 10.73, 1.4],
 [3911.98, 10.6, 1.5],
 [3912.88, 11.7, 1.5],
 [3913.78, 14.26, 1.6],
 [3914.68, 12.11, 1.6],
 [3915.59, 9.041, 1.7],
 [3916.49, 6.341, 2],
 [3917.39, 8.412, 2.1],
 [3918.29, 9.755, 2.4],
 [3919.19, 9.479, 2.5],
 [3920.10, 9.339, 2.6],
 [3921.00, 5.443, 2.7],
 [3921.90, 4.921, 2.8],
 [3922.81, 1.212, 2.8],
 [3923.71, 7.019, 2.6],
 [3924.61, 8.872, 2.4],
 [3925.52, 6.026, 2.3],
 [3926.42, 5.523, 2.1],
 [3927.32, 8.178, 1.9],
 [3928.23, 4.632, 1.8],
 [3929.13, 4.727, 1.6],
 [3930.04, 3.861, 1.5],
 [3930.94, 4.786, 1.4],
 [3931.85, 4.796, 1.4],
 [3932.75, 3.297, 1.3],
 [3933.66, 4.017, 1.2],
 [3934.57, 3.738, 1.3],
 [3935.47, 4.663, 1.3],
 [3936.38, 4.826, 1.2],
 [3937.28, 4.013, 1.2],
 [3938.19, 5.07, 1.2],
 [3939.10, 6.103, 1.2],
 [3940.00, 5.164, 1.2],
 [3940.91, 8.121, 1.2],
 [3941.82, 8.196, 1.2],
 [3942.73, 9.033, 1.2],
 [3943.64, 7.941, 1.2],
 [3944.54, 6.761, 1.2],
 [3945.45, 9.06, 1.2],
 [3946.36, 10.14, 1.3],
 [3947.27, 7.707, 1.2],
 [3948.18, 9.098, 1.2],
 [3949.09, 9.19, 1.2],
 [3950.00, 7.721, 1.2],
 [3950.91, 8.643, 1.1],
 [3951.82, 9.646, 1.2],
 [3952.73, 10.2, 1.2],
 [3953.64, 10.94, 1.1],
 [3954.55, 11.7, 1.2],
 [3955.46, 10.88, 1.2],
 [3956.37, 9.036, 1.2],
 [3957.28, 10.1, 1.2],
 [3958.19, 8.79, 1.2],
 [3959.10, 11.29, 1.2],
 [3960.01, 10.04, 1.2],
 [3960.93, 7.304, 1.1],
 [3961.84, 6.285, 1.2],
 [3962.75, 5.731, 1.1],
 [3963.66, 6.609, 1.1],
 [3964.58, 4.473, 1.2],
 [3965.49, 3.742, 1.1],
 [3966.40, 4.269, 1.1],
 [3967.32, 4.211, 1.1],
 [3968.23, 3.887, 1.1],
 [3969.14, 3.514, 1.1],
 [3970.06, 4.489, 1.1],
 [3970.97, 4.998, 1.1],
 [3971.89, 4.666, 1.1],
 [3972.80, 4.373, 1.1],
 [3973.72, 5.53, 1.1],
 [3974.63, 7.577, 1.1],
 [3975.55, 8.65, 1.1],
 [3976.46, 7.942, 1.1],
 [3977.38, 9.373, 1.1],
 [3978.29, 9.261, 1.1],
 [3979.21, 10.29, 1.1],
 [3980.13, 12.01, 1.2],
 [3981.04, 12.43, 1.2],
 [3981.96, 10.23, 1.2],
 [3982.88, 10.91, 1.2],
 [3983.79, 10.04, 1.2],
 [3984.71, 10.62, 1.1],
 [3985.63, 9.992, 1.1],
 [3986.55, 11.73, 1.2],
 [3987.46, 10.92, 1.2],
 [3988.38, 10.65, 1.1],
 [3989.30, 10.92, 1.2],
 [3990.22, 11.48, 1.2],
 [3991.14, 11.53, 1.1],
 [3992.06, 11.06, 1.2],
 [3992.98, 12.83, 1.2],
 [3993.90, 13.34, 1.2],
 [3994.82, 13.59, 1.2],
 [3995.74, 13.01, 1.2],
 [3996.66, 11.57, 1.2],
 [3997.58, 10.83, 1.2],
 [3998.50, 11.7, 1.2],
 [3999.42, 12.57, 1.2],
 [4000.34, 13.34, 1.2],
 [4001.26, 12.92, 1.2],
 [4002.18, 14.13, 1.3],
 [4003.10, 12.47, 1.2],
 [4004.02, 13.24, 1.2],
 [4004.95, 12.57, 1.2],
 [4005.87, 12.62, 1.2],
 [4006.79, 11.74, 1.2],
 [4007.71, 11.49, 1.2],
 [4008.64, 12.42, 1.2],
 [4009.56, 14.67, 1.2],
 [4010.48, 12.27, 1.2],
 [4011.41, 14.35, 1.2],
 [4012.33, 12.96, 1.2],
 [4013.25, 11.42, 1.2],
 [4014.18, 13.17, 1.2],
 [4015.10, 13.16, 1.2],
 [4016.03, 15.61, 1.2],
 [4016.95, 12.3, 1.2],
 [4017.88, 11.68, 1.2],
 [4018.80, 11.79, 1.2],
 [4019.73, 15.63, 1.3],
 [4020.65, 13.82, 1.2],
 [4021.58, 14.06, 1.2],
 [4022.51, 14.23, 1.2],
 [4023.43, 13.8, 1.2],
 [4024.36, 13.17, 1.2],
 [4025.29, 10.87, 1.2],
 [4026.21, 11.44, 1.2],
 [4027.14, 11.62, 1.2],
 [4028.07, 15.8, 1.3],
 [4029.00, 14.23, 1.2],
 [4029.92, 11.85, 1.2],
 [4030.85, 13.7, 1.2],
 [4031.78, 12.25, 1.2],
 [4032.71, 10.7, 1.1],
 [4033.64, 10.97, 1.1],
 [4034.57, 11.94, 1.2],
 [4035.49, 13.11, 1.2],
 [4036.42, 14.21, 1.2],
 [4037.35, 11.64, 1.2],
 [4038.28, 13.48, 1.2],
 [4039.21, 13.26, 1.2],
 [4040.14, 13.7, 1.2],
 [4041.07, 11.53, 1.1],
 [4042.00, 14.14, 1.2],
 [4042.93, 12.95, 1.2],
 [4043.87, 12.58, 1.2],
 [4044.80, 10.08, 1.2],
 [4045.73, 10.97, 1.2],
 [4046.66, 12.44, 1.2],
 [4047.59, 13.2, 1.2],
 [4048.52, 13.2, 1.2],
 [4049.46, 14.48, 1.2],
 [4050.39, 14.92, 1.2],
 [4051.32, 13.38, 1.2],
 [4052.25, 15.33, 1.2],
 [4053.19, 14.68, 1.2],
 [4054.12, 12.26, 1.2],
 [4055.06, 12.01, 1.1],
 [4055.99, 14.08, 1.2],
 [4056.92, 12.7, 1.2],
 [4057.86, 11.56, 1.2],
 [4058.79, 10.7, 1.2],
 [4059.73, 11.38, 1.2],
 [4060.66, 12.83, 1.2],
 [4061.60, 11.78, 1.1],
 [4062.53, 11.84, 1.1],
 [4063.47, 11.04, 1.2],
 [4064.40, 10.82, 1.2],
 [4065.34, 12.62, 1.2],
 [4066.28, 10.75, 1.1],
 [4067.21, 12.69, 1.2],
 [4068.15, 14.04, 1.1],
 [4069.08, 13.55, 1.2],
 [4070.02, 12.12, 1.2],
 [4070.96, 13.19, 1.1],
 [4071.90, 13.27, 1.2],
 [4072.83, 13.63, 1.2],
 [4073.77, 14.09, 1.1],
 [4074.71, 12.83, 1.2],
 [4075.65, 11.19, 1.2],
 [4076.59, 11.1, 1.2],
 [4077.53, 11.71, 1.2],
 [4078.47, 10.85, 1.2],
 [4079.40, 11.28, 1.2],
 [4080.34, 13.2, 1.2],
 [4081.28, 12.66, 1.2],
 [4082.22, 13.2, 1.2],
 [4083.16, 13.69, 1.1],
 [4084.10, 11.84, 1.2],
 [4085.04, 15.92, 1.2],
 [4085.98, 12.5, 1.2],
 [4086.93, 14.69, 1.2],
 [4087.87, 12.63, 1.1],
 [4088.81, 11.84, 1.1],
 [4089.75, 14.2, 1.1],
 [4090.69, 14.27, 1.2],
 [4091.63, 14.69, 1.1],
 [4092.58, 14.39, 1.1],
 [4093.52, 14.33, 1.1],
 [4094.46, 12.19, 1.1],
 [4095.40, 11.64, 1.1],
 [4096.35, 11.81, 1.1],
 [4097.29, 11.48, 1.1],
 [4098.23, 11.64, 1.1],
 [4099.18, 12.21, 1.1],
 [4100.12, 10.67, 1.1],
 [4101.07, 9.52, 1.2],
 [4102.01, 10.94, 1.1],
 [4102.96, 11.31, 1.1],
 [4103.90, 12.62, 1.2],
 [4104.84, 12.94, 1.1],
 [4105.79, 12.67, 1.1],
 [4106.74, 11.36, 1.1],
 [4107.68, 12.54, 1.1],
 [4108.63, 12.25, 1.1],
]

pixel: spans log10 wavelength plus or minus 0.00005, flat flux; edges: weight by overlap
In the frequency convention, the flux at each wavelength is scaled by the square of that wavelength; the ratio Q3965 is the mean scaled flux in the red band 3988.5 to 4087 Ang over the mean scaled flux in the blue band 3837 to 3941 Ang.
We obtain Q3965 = 1.87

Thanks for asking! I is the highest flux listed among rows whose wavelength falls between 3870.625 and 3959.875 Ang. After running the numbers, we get 14.26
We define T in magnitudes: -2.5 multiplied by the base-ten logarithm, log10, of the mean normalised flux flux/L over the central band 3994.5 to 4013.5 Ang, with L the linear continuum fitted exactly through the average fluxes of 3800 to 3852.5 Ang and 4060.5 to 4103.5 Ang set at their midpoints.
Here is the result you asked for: -0.179 mag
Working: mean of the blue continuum 6.76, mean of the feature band 12.7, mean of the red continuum 12.5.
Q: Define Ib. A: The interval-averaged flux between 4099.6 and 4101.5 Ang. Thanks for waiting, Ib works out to 10.2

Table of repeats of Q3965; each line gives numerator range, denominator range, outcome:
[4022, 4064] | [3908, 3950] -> 1.83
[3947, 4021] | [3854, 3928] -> 1.36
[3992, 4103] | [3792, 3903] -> 1.98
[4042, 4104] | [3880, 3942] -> 1.84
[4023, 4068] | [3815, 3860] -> 2.18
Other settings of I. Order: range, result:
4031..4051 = 14.92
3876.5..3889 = 7.72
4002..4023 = 15.63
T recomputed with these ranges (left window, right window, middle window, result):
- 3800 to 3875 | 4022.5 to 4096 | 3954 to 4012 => 0.10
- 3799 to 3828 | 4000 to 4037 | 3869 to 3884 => 0.25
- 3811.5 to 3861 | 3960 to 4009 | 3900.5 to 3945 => 0.12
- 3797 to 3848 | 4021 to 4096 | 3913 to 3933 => 0.29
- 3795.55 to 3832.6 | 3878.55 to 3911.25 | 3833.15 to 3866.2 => 0.10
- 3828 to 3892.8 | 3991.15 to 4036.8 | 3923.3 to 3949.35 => 0.48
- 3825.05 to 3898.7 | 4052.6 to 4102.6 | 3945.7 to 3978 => 0.25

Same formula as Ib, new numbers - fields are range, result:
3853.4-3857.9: 6.78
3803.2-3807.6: 8.26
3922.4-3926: 5.84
